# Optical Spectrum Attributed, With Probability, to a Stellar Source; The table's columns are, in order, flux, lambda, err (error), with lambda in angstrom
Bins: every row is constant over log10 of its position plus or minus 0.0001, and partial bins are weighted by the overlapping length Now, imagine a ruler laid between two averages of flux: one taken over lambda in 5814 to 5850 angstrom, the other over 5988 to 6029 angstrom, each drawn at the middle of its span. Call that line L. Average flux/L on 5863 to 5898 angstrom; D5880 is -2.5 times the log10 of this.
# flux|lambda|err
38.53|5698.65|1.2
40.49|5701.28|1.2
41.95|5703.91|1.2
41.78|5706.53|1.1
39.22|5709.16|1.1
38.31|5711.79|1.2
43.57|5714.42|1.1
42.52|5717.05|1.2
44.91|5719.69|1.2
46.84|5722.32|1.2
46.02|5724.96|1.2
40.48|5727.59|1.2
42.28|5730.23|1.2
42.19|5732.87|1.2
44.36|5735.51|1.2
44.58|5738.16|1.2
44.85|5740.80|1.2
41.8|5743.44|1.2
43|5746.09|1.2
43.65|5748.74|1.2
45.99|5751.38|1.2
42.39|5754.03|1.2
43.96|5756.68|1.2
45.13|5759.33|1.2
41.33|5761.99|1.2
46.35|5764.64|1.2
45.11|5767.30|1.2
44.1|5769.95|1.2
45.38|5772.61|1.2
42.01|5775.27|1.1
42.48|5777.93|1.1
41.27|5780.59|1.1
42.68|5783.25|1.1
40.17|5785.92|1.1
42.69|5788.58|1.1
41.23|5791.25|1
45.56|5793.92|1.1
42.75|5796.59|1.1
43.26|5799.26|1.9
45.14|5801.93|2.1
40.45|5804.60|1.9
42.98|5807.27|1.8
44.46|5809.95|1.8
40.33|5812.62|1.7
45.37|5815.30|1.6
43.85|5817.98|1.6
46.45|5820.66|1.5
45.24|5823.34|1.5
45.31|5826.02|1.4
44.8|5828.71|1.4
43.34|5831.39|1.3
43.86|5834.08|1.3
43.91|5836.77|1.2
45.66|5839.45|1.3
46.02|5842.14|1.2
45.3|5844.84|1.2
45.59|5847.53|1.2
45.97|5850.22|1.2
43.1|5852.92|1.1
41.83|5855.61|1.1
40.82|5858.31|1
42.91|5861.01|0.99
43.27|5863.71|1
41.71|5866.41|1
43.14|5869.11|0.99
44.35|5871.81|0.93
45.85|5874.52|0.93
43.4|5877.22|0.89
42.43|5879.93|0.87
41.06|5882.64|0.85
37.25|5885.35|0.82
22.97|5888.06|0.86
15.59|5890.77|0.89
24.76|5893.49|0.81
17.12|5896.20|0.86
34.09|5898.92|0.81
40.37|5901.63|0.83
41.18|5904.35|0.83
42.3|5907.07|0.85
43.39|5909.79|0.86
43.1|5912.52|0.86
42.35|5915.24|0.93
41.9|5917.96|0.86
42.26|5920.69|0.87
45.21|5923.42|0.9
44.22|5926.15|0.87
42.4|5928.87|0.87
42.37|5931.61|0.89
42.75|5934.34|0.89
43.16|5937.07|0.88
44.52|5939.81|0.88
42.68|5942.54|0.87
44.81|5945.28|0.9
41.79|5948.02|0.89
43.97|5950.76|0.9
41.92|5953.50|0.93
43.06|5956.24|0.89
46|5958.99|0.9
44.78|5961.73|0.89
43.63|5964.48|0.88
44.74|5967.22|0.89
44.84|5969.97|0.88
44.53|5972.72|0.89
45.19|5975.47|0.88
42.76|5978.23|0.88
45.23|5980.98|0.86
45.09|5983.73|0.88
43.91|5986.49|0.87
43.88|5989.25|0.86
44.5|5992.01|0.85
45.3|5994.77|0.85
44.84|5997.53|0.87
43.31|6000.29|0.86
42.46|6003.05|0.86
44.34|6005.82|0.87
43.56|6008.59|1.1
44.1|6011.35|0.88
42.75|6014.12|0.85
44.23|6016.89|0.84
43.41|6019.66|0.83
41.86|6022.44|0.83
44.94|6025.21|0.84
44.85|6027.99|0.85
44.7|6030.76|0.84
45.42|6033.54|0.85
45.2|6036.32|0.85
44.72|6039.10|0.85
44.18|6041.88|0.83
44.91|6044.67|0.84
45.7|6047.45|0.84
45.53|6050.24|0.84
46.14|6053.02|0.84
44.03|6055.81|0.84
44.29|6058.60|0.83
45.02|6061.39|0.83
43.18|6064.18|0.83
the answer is 0.253 mag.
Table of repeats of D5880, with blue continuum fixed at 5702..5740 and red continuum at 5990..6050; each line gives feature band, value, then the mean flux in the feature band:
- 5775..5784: 0.02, 42.1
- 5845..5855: -0.03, 44.7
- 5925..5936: 0.02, 42.9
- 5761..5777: -0.03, 44.1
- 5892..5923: 0.16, 37.7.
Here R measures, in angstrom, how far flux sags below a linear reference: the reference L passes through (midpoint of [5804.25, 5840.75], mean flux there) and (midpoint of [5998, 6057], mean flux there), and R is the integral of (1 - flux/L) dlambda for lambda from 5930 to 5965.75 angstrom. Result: 0.6 angstrom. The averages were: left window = 44.1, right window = 44.3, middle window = 43.5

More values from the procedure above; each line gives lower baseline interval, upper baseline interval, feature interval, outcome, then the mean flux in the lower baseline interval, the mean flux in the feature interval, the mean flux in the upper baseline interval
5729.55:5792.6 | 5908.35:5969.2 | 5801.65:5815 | 0.2 angstrom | 43.3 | 42.7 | 43.4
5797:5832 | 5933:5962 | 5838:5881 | -0.1 angstrom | 43.9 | 43.8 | 43.5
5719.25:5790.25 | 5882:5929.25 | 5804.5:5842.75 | -3.7 angstrom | 43.5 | 44.2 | 36.6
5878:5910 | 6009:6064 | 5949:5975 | -3.7 angstrom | 33.4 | 44.2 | 44.5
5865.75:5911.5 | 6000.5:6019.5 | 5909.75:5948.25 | -4.3 angstrom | 36.5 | 43.2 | 43.6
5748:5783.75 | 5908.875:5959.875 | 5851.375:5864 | 0.3 angstrom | 43.7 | 42.4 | 43.2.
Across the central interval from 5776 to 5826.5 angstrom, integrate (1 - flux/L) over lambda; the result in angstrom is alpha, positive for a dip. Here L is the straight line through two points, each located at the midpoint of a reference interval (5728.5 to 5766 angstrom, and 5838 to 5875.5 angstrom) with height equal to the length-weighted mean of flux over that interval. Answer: 0.7 angstrom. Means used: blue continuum 43.7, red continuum 43.9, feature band 43.2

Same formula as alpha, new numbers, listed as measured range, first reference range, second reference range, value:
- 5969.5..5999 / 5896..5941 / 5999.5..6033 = -1.08 angstrom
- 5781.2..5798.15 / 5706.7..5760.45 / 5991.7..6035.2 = 0.37 angstrom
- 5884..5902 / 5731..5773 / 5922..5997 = 7.06 angstrom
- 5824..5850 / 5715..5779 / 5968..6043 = -0.57 angstrom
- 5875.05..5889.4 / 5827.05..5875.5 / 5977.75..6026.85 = 1.97 angstrom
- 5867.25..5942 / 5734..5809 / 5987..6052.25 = 8.17 angstrom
